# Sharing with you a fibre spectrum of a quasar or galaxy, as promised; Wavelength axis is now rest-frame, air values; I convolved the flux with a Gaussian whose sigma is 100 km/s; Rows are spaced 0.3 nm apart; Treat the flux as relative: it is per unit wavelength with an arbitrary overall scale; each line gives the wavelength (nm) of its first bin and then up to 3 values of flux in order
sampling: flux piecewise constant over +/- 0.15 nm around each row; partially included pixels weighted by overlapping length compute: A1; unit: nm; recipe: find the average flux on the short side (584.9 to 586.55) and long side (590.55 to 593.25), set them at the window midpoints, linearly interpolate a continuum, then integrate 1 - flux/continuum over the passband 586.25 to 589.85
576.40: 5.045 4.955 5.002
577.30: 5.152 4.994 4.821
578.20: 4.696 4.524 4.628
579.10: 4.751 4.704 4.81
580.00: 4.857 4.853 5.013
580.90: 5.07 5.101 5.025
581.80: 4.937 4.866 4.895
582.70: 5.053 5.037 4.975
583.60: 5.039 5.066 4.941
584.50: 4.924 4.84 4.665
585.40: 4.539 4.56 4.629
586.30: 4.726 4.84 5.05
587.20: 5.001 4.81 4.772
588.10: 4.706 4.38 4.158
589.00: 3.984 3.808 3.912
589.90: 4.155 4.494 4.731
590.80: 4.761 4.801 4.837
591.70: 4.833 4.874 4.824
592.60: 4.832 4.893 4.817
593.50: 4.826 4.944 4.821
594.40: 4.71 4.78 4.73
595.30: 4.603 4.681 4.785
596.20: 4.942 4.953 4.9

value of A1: 0.16 nm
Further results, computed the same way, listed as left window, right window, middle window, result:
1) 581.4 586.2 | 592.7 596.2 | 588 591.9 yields 0.32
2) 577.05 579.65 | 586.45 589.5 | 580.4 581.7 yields -0.09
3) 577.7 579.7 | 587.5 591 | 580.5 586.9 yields -0.49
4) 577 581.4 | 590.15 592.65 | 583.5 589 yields 0.10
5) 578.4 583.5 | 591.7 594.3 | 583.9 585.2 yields 0.00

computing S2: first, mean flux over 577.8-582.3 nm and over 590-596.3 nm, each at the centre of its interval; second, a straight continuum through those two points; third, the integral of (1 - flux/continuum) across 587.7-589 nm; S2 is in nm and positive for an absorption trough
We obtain 0.100 nm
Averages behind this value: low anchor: 4.84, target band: 4.43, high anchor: 4.78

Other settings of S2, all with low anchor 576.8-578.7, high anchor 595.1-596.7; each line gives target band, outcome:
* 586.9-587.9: -0.01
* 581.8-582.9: -0.02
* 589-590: 0.18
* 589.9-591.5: 0.05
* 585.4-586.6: 0.04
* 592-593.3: -0.01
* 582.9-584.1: -0.05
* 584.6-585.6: 0.03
